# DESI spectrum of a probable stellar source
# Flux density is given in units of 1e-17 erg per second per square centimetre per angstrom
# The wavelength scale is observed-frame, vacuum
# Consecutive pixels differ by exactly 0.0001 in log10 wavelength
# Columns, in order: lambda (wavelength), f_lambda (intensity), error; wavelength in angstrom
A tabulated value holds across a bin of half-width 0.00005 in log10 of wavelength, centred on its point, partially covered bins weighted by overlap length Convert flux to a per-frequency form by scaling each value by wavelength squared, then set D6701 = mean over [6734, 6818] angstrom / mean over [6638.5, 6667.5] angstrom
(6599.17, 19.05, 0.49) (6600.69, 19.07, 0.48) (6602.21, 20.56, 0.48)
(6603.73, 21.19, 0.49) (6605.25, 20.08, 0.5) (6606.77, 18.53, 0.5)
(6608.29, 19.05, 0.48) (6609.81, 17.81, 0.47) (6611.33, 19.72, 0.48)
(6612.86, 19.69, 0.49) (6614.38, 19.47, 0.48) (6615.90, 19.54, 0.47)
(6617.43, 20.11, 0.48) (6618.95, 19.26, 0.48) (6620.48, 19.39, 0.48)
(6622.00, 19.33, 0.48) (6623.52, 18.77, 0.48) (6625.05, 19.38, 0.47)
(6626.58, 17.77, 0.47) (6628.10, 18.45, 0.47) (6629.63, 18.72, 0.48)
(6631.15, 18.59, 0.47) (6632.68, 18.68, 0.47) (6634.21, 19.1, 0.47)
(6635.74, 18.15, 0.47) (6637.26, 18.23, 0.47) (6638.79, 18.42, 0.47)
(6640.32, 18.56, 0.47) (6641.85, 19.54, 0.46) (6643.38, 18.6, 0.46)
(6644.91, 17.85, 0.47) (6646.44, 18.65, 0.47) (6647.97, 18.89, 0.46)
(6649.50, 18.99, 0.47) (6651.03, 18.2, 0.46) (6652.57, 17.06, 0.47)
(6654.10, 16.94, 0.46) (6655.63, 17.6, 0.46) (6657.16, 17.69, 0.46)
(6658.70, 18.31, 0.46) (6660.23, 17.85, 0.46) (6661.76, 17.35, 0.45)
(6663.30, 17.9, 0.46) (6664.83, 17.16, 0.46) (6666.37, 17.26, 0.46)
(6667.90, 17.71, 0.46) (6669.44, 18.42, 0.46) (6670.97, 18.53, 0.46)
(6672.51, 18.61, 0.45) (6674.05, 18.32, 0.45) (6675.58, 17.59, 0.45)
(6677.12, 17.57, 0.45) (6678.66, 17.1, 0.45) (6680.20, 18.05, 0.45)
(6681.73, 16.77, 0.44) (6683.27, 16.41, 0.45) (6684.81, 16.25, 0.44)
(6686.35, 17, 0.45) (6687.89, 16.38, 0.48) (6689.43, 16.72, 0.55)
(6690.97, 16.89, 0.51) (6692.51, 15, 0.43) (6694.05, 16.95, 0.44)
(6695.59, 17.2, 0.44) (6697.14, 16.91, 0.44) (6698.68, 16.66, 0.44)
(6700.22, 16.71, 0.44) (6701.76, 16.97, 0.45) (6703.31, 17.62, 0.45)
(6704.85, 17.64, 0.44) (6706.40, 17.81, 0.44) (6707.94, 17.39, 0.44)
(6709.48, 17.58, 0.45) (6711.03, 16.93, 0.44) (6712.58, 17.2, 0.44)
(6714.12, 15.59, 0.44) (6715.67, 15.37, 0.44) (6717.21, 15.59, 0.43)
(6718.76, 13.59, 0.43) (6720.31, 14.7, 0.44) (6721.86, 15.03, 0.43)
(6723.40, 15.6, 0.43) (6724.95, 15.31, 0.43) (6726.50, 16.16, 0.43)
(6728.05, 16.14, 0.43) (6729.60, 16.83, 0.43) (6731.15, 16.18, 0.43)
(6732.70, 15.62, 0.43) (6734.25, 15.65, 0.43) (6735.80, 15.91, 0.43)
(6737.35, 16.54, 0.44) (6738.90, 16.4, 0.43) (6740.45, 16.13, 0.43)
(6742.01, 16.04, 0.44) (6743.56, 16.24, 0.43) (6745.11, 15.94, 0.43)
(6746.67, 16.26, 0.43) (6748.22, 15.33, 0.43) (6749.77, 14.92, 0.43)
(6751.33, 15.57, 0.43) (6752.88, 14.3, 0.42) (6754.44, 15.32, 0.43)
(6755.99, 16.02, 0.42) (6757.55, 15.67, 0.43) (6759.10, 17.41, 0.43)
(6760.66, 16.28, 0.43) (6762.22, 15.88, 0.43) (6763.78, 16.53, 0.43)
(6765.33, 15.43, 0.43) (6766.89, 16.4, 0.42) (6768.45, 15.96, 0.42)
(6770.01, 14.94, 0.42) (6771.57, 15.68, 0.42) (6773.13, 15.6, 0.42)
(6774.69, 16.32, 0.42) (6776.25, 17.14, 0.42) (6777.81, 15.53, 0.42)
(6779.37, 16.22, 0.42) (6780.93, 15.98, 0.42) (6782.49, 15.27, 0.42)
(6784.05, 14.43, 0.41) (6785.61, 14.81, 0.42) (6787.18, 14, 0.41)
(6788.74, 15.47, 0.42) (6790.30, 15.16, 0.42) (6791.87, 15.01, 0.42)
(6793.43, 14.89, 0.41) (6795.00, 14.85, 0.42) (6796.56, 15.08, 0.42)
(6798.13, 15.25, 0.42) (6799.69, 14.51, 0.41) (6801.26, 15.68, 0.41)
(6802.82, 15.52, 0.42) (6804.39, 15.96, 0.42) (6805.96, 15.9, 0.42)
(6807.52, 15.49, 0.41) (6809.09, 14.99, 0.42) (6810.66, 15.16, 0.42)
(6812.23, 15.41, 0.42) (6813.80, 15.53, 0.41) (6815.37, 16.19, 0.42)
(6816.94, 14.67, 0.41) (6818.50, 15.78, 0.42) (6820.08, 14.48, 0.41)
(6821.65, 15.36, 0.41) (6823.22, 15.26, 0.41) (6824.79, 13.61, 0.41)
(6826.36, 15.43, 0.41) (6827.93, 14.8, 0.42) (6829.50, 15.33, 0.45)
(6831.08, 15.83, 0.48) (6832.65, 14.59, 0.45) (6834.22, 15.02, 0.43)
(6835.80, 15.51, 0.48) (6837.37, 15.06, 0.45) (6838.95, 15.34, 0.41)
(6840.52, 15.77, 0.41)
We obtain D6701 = 0.9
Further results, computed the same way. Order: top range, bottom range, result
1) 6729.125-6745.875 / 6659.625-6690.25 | 0.94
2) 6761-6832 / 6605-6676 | 0.87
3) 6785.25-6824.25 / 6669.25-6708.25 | 0.92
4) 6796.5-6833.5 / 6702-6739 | 0.97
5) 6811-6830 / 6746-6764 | 0.98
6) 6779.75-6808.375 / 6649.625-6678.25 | 0.89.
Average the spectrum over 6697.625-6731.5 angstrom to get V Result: 16.3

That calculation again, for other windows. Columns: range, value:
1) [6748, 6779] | 15.8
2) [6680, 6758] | 16.2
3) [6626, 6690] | 17.9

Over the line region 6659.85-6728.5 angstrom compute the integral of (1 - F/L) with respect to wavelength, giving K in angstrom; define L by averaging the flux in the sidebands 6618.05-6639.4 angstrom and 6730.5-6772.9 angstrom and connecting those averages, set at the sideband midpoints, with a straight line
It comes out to 1.6 angstrom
